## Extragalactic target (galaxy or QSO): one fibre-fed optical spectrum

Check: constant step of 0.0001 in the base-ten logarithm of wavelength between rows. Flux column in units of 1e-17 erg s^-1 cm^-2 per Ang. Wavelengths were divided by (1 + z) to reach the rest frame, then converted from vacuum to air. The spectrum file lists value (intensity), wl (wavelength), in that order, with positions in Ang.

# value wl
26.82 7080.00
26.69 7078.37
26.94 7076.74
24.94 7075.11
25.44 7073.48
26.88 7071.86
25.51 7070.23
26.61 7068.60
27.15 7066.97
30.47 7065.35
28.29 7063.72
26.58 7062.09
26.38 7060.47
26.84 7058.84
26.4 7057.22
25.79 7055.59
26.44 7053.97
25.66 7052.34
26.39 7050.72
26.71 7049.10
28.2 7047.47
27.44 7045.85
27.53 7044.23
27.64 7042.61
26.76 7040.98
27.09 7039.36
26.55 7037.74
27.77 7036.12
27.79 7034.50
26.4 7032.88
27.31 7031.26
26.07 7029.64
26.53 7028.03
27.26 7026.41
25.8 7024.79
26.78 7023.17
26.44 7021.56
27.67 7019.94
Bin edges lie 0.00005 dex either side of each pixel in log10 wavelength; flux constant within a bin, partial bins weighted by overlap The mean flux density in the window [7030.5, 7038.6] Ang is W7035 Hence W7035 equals 27.2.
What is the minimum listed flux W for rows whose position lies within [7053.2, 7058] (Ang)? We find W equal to 25.79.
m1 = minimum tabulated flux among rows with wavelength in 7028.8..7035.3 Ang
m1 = 26.07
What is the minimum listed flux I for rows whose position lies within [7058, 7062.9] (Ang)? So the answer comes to 26.38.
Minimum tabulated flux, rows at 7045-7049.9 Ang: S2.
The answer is 26.71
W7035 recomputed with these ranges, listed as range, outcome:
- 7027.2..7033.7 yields 26.6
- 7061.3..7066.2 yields 28.4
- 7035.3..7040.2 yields 27.1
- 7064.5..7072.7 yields 27.3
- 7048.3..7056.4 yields 26.2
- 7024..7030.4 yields 26.4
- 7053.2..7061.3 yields 26.4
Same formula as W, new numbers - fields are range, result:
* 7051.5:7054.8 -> 25.66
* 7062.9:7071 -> 25.51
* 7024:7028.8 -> 25.8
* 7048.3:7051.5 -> 26.39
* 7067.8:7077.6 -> 24.94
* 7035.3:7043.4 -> 26.55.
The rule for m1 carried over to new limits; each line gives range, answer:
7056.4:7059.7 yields 26.4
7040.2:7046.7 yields 26.76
